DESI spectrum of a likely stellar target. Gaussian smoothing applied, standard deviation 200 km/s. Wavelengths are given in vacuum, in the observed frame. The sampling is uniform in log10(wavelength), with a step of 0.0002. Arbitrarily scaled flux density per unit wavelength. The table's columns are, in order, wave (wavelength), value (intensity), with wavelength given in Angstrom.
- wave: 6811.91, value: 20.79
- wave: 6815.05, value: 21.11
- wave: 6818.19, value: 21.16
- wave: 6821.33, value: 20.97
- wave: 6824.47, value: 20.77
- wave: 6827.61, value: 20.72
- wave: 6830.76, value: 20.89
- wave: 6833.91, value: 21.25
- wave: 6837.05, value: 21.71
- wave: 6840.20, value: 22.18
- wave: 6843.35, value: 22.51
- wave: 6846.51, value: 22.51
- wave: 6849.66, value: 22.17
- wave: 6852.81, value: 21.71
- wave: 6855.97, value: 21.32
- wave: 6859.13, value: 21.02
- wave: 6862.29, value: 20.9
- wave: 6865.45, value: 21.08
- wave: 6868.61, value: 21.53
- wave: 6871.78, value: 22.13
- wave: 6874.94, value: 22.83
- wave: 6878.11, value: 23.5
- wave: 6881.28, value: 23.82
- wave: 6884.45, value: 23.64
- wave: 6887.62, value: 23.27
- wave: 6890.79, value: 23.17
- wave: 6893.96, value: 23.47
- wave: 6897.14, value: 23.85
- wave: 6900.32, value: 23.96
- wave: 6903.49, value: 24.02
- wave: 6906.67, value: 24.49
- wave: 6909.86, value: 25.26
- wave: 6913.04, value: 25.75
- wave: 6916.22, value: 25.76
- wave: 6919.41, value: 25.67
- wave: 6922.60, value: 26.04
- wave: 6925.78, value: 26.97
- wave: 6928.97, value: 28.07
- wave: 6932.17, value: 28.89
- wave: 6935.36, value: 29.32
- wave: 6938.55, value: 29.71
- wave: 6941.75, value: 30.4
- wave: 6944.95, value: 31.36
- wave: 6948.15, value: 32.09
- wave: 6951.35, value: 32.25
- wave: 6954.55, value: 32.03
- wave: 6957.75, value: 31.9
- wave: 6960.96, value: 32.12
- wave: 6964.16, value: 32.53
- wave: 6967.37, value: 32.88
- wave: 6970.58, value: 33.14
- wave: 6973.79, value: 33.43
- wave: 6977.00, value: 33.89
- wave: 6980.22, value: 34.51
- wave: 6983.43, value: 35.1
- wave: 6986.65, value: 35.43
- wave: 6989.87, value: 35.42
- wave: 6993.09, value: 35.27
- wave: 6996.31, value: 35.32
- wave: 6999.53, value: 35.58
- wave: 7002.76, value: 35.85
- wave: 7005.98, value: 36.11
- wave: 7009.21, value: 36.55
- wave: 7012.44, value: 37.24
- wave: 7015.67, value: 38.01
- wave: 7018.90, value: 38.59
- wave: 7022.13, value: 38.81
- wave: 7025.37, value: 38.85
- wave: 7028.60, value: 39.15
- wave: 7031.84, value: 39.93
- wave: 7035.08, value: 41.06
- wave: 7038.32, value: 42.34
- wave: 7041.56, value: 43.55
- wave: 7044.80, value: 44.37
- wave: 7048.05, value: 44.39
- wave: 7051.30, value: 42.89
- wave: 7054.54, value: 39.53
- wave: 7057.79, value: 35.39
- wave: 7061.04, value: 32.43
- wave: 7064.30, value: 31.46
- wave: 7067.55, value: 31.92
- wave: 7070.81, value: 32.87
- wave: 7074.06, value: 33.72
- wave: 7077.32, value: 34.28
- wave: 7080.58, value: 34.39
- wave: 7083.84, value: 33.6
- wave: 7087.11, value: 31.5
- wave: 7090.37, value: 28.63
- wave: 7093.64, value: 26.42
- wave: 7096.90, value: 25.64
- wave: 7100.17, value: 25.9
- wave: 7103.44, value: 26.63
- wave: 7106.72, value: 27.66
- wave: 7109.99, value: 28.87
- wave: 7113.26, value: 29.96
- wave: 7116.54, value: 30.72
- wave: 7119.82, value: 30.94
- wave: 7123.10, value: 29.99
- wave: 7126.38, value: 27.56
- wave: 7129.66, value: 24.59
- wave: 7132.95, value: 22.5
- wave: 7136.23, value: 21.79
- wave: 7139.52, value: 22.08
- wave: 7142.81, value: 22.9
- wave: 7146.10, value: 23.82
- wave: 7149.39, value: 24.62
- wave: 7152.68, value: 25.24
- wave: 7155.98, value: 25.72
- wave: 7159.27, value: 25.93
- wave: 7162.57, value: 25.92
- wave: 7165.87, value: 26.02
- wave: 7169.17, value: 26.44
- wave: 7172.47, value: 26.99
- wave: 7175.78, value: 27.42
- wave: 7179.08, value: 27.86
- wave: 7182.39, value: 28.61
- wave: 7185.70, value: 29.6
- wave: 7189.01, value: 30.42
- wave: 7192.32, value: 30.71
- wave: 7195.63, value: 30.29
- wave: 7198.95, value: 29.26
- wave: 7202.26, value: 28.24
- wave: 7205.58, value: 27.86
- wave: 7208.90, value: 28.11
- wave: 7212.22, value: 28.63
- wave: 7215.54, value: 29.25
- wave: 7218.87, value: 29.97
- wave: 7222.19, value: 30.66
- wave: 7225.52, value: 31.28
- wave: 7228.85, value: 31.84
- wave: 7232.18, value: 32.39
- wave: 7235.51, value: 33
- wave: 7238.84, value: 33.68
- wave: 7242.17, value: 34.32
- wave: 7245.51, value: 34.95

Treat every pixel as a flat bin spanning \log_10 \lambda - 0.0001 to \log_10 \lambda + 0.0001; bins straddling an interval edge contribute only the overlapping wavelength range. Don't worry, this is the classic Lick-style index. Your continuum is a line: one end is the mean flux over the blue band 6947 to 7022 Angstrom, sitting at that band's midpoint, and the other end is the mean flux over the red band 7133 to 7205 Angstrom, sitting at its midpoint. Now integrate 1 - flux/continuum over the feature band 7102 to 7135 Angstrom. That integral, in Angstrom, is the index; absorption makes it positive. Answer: 1.1 Angstrom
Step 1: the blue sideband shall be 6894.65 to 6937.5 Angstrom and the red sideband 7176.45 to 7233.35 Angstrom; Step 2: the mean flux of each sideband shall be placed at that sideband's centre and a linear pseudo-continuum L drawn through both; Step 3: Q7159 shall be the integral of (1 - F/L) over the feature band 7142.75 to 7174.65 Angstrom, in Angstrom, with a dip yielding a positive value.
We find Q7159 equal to 3.9 Angstrom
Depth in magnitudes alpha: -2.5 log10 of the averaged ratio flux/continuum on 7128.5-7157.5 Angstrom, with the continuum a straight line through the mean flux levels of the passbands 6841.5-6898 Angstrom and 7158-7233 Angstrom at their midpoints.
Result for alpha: 0.18 mag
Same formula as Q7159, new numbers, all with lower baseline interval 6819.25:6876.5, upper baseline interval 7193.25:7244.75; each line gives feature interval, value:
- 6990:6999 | -3.6 Angstrom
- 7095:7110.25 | 0.6 Angstrom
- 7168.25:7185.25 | 1.1 Angstrom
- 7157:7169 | 1.3 Angstrom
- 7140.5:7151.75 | 2.0 Angstrom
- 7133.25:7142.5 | 2.1 Angstrom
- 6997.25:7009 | -4.9 Angstrom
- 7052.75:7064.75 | -3.8 Angstrom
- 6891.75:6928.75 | -3.2 Angstrom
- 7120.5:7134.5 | 0.9 Angstrom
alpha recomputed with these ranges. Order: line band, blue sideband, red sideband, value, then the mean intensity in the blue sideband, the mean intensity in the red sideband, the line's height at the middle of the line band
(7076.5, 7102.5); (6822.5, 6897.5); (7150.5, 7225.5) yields -0.134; 22.1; 28.2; 26.4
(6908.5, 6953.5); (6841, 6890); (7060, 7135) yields -0.169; 22.3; 29.6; 24.3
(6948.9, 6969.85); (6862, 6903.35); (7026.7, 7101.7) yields -0.146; 23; 35.5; 28.2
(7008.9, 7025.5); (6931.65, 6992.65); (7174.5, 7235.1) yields -0.191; 32.6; 29.7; 31.9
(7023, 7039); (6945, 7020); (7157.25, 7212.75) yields -0.212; 34.5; 28.1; 33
